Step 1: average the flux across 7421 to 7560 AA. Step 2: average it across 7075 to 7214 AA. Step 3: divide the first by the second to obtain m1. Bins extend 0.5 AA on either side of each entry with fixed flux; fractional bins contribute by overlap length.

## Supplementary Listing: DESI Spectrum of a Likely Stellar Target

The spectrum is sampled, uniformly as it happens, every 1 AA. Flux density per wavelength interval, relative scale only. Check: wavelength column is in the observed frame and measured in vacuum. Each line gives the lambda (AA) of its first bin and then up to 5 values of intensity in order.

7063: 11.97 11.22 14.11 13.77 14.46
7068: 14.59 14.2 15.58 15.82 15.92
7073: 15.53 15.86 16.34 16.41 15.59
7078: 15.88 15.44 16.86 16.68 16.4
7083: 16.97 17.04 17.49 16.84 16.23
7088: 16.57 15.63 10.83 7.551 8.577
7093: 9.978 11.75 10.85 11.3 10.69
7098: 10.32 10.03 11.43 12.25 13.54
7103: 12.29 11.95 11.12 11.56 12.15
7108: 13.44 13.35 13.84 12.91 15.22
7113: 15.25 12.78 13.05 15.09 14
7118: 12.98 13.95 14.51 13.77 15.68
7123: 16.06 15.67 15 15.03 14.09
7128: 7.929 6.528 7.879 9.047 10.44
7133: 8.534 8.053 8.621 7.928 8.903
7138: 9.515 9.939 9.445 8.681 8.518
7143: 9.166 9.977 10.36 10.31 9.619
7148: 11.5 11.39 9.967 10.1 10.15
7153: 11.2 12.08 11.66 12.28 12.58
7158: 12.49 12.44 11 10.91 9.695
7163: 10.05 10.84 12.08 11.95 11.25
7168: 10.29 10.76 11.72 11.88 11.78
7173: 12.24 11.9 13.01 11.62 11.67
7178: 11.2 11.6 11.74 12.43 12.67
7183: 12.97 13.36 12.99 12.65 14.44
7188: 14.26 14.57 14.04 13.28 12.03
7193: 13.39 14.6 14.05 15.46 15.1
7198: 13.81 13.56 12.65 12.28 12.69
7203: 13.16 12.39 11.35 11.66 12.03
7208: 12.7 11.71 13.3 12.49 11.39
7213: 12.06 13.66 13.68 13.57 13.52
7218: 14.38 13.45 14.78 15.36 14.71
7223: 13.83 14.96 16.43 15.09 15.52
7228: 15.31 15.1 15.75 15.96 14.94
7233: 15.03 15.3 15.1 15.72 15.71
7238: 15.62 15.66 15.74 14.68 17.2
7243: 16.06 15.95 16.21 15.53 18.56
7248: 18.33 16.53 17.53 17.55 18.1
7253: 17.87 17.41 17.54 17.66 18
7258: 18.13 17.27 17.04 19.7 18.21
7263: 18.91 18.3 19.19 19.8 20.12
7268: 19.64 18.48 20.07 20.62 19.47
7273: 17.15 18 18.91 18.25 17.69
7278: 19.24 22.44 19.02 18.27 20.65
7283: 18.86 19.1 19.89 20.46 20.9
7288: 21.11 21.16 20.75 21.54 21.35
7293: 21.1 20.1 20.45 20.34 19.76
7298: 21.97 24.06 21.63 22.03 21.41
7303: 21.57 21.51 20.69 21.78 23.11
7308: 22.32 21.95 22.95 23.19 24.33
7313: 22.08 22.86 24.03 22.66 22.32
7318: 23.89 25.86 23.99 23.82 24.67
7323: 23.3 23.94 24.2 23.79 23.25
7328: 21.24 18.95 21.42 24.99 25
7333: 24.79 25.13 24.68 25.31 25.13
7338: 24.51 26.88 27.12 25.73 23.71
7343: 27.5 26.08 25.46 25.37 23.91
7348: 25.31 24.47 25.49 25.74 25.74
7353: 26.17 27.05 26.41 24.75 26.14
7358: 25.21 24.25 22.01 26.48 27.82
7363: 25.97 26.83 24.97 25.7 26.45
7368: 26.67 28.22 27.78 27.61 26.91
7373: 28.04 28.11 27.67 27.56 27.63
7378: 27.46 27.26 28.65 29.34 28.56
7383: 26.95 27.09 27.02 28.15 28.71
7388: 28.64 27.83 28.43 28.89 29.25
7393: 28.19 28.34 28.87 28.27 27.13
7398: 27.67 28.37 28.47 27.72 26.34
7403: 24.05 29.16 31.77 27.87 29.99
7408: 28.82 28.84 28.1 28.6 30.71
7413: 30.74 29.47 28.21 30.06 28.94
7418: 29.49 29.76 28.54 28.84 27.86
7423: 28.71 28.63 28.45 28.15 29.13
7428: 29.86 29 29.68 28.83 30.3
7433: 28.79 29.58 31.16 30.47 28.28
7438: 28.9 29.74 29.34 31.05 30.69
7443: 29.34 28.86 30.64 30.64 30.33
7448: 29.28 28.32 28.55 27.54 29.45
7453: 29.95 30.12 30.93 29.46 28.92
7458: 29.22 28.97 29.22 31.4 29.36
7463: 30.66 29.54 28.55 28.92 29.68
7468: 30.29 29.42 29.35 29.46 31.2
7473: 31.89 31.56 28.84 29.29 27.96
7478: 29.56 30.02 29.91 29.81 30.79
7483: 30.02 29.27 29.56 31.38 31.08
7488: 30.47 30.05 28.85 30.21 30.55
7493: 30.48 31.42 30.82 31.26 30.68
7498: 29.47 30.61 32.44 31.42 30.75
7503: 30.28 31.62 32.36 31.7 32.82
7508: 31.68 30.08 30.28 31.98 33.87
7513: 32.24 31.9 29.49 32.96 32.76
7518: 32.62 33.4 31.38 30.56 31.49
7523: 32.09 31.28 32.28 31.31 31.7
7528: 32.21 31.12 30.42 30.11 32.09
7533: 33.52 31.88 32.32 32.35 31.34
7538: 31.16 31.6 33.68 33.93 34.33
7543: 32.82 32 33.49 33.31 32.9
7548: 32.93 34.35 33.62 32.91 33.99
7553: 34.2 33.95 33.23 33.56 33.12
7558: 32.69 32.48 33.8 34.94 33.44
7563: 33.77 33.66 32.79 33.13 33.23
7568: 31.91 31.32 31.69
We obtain 2.5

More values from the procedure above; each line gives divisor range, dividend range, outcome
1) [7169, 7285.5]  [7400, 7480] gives 1.91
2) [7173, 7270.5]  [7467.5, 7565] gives 2.12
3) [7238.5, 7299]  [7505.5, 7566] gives 1.73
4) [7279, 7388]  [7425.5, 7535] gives 1.26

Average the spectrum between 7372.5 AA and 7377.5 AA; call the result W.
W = 27.8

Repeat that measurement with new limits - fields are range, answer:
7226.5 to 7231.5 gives 15.5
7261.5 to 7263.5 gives 18.6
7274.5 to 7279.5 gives 19.3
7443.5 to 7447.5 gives 30.1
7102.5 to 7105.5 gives 11.8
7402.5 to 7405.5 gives 28.3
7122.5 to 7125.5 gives 15.6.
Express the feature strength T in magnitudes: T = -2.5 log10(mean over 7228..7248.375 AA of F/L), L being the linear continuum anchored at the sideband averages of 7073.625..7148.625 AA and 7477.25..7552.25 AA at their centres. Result 0.17 mag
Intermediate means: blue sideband 12.5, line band 15.9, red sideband 31.6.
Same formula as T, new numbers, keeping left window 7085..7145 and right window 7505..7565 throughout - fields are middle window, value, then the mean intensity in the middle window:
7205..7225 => 0.25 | 13.4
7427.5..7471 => -0.05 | 29.6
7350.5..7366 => -0.08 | 25.7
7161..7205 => 0.21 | 12.5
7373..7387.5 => -0.12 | 27.9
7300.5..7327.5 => -0.07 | 23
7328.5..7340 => -0.08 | 24.4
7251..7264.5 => 0.05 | 18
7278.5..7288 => 0.01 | 20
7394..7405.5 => -0.09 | 28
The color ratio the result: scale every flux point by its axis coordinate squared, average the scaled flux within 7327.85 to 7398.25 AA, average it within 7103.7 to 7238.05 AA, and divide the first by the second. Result 2.22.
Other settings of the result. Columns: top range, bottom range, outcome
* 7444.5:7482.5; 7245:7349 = 1.45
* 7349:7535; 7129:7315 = 2.03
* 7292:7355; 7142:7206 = 2.04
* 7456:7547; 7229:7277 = 1.91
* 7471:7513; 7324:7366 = 1.28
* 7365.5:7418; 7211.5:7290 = 1.71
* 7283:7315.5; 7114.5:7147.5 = 2.03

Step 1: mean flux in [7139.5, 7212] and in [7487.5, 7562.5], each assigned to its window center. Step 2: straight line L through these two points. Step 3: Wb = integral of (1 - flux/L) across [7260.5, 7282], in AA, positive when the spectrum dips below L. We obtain -2.1 AA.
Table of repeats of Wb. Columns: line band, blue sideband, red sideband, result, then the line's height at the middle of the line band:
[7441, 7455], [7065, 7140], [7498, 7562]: -0.49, 28.6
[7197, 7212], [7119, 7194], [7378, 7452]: 2.15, 14.7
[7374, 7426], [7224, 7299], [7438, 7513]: -4.98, 26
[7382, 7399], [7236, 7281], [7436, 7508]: -1.79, 25.4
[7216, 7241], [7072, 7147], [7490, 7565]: 4.24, 18.2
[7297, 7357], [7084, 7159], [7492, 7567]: -4.92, 22.1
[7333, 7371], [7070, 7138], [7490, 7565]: -2.34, 24.3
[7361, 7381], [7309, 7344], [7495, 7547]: -1.11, 25.8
